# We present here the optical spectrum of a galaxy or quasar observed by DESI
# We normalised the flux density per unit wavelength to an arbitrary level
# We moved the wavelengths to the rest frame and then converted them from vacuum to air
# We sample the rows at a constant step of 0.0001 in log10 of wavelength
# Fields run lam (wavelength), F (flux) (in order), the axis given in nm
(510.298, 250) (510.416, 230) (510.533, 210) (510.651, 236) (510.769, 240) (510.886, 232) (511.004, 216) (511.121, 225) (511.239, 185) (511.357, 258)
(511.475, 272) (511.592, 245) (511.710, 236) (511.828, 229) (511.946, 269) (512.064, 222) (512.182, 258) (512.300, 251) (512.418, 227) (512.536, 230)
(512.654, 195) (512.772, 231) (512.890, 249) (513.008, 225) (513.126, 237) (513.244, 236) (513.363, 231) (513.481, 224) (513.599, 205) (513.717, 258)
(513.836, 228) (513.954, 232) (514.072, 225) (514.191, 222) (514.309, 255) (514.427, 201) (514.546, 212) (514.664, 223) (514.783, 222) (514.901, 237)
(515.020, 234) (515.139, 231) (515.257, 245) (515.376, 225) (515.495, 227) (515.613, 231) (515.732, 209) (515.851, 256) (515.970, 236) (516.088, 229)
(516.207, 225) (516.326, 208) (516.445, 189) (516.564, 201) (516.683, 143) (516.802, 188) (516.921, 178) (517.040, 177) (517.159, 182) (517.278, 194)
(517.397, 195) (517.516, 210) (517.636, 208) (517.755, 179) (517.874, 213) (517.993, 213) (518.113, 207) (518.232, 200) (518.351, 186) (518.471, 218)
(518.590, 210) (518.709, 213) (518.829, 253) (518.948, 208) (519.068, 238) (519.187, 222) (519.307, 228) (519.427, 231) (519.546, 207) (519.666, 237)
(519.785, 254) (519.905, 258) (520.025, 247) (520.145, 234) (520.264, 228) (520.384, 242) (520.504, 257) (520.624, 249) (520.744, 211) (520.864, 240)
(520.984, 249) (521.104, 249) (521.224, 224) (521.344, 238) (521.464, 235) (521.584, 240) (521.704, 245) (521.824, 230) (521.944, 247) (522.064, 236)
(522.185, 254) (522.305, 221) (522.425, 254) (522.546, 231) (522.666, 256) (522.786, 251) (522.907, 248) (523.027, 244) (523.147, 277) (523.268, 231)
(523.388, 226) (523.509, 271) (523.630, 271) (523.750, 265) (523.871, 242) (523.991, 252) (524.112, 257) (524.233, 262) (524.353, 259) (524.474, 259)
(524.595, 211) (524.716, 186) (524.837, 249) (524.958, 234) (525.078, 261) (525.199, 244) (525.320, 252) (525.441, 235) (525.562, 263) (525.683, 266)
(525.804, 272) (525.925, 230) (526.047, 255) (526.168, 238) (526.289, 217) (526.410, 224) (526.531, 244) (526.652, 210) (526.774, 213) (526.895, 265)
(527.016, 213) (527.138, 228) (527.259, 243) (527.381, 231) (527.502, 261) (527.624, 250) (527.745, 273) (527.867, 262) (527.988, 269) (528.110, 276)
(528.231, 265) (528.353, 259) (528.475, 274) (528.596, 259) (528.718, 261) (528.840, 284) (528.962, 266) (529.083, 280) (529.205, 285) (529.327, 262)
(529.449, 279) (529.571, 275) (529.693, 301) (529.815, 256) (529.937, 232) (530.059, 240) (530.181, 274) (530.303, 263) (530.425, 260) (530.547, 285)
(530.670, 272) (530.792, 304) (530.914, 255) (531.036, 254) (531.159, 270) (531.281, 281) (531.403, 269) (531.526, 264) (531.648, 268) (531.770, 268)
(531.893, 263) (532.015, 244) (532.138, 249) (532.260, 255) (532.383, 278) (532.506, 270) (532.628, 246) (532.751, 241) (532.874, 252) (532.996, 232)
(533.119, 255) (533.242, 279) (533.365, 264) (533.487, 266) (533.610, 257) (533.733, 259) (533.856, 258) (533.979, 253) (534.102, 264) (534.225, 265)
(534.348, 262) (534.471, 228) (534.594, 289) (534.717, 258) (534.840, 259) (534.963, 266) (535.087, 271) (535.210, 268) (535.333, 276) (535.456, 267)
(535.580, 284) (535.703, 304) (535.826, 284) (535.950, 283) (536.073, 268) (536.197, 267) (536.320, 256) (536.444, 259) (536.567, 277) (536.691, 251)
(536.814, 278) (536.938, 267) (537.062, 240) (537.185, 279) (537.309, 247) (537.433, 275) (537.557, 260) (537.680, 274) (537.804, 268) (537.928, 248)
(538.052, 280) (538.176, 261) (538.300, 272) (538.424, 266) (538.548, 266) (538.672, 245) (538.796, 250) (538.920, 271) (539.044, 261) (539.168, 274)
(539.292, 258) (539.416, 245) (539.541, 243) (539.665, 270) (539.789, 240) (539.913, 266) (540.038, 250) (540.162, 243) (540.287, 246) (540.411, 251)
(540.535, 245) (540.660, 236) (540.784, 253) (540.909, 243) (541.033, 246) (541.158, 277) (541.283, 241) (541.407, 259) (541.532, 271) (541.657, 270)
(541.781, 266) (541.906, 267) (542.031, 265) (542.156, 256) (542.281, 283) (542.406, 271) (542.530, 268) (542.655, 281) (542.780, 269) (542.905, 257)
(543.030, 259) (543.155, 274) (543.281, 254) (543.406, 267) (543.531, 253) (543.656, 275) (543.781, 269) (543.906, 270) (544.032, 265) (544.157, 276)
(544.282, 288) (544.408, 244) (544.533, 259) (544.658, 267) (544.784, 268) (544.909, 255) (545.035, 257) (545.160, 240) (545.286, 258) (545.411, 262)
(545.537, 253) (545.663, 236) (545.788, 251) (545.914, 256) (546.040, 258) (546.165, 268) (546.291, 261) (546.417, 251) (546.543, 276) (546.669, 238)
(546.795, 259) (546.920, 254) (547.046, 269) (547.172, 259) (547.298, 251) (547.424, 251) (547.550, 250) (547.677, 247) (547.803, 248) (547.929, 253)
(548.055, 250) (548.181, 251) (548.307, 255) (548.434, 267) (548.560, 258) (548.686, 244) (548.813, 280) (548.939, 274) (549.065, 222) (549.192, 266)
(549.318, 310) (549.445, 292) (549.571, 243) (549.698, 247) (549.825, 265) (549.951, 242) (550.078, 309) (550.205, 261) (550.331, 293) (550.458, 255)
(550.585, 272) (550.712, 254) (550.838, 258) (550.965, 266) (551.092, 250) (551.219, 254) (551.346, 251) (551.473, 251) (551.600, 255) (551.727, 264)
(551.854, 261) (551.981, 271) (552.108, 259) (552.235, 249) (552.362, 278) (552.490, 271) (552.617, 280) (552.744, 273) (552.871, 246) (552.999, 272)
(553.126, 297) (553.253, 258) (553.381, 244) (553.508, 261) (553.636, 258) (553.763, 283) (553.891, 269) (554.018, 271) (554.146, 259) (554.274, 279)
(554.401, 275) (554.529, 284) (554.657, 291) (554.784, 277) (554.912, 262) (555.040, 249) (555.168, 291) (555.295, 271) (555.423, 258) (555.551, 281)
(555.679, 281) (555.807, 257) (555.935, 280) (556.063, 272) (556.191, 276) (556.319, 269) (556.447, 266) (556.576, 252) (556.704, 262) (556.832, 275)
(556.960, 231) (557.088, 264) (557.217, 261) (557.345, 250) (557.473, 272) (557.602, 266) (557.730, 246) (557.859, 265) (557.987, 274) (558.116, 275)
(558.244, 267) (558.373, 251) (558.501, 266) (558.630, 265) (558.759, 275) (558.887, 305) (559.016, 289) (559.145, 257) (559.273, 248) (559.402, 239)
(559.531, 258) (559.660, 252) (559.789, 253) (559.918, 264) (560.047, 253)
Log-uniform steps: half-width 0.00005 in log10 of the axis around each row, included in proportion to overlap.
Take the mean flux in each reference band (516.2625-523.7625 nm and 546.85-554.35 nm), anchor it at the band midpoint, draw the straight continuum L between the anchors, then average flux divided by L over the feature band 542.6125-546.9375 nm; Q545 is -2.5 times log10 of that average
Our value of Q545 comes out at -0.02 mag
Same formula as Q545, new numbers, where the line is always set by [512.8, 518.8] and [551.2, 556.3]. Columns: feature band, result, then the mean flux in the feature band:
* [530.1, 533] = -0.11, 264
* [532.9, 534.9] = -0.08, 259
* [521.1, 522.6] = -0.07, 238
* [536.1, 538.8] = -0.08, 263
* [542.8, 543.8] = -0.04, 263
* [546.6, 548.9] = 0.02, 255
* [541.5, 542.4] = -0.07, 268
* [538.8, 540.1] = -0.04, 257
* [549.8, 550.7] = -0.03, 270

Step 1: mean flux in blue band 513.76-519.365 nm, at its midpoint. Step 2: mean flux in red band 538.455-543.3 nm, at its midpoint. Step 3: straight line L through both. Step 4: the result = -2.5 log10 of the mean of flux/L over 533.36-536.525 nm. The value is -0.08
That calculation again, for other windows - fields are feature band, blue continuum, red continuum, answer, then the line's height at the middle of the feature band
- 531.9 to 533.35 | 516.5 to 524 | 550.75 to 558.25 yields -0.060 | 241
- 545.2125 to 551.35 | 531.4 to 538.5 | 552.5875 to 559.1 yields 0.032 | 267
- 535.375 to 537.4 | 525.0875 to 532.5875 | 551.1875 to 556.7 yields -0.034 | 261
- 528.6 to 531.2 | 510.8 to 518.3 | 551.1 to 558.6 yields -0.132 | 238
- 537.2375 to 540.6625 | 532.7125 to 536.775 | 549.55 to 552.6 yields 0.025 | 264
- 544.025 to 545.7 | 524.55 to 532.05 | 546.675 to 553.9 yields 0.004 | 260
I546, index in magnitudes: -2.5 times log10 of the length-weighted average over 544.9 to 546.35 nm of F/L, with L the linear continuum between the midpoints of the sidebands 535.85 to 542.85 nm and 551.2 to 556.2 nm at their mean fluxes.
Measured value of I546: 0.04 mag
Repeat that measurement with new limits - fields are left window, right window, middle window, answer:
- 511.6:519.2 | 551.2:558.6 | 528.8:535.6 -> -0.109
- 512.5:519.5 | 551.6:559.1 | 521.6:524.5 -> -0.105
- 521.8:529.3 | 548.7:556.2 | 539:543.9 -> 0.001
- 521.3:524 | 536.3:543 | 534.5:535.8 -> -0.068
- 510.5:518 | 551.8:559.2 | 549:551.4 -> -0.006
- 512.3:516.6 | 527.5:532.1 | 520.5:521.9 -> 0.029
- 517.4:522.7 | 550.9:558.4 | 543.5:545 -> -0.046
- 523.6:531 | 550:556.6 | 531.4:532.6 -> -0.021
